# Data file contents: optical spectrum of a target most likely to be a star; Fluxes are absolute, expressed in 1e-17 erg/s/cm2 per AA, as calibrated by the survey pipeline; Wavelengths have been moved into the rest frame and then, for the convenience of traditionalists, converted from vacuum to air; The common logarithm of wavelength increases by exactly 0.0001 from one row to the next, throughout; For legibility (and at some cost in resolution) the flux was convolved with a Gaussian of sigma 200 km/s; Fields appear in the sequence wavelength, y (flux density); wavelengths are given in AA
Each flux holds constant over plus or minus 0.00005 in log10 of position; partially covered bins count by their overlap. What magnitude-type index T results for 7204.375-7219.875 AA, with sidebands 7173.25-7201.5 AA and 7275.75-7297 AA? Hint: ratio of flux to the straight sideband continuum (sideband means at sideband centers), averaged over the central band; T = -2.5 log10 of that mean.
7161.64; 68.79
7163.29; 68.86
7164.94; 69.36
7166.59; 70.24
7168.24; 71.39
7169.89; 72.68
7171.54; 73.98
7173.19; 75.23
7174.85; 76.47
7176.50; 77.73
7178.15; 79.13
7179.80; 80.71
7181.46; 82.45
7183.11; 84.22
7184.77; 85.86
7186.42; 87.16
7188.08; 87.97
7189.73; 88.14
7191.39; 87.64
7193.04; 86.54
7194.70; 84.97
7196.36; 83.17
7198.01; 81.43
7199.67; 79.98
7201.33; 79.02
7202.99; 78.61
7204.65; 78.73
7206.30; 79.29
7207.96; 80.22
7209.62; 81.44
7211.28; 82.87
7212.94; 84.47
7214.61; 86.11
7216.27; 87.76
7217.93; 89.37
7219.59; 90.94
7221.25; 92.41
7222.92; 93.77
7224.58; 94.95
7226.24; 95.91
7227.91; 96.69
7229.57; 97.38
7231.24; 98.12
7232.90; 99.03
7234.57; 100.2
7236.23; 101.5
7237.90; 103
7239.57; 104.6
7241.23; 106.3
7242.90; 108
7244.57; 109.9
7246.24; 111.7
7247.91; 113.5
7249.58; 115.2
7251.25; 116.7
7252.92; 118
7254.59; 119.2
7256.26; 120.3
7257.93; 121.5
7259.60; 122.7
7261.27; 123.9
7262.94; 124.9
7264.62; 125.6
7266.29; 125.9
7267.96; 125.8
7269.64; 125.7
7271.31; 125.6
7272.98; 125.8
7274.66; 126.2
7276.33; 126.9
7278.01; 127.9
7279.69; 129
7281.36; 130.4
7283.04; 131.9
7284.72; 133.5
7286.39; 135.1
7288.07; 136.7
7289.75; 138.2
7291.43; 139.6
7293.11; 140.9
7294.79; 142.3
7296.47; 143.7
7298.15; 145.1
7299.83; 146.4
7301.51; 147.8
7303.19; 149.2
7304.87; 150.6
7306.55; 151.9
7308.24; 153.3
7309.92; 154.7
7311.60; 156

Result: 0.14 mag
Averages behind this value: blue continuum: 83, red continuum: 135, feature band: 84.1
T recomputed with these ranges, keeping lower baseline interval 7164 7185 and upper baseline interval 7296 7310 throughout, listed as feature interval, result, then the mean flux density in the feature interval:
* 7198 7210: 0.17 mag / 79.7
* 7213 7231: 0.12 mag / 92.3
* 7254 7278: 0.03 mag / 124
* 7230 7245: 0.09 mag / 103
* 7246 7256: 0.03 mag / 116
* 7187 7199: 0.02 mag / 85.6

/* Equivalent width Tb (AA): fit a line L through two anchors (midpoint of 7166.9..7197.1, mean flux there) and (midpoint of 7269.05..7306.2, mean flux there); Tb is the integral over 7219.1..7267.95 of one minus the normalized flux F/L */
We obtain 2.0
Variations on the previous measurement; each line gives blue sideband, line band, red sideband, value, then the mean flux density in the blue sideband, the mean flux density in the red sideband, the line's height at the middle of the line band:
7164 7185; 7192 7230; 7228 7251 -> 2.6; 76.6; 105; 92.7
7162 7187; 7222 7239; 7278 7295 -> 1.3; 76.8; 135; 106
